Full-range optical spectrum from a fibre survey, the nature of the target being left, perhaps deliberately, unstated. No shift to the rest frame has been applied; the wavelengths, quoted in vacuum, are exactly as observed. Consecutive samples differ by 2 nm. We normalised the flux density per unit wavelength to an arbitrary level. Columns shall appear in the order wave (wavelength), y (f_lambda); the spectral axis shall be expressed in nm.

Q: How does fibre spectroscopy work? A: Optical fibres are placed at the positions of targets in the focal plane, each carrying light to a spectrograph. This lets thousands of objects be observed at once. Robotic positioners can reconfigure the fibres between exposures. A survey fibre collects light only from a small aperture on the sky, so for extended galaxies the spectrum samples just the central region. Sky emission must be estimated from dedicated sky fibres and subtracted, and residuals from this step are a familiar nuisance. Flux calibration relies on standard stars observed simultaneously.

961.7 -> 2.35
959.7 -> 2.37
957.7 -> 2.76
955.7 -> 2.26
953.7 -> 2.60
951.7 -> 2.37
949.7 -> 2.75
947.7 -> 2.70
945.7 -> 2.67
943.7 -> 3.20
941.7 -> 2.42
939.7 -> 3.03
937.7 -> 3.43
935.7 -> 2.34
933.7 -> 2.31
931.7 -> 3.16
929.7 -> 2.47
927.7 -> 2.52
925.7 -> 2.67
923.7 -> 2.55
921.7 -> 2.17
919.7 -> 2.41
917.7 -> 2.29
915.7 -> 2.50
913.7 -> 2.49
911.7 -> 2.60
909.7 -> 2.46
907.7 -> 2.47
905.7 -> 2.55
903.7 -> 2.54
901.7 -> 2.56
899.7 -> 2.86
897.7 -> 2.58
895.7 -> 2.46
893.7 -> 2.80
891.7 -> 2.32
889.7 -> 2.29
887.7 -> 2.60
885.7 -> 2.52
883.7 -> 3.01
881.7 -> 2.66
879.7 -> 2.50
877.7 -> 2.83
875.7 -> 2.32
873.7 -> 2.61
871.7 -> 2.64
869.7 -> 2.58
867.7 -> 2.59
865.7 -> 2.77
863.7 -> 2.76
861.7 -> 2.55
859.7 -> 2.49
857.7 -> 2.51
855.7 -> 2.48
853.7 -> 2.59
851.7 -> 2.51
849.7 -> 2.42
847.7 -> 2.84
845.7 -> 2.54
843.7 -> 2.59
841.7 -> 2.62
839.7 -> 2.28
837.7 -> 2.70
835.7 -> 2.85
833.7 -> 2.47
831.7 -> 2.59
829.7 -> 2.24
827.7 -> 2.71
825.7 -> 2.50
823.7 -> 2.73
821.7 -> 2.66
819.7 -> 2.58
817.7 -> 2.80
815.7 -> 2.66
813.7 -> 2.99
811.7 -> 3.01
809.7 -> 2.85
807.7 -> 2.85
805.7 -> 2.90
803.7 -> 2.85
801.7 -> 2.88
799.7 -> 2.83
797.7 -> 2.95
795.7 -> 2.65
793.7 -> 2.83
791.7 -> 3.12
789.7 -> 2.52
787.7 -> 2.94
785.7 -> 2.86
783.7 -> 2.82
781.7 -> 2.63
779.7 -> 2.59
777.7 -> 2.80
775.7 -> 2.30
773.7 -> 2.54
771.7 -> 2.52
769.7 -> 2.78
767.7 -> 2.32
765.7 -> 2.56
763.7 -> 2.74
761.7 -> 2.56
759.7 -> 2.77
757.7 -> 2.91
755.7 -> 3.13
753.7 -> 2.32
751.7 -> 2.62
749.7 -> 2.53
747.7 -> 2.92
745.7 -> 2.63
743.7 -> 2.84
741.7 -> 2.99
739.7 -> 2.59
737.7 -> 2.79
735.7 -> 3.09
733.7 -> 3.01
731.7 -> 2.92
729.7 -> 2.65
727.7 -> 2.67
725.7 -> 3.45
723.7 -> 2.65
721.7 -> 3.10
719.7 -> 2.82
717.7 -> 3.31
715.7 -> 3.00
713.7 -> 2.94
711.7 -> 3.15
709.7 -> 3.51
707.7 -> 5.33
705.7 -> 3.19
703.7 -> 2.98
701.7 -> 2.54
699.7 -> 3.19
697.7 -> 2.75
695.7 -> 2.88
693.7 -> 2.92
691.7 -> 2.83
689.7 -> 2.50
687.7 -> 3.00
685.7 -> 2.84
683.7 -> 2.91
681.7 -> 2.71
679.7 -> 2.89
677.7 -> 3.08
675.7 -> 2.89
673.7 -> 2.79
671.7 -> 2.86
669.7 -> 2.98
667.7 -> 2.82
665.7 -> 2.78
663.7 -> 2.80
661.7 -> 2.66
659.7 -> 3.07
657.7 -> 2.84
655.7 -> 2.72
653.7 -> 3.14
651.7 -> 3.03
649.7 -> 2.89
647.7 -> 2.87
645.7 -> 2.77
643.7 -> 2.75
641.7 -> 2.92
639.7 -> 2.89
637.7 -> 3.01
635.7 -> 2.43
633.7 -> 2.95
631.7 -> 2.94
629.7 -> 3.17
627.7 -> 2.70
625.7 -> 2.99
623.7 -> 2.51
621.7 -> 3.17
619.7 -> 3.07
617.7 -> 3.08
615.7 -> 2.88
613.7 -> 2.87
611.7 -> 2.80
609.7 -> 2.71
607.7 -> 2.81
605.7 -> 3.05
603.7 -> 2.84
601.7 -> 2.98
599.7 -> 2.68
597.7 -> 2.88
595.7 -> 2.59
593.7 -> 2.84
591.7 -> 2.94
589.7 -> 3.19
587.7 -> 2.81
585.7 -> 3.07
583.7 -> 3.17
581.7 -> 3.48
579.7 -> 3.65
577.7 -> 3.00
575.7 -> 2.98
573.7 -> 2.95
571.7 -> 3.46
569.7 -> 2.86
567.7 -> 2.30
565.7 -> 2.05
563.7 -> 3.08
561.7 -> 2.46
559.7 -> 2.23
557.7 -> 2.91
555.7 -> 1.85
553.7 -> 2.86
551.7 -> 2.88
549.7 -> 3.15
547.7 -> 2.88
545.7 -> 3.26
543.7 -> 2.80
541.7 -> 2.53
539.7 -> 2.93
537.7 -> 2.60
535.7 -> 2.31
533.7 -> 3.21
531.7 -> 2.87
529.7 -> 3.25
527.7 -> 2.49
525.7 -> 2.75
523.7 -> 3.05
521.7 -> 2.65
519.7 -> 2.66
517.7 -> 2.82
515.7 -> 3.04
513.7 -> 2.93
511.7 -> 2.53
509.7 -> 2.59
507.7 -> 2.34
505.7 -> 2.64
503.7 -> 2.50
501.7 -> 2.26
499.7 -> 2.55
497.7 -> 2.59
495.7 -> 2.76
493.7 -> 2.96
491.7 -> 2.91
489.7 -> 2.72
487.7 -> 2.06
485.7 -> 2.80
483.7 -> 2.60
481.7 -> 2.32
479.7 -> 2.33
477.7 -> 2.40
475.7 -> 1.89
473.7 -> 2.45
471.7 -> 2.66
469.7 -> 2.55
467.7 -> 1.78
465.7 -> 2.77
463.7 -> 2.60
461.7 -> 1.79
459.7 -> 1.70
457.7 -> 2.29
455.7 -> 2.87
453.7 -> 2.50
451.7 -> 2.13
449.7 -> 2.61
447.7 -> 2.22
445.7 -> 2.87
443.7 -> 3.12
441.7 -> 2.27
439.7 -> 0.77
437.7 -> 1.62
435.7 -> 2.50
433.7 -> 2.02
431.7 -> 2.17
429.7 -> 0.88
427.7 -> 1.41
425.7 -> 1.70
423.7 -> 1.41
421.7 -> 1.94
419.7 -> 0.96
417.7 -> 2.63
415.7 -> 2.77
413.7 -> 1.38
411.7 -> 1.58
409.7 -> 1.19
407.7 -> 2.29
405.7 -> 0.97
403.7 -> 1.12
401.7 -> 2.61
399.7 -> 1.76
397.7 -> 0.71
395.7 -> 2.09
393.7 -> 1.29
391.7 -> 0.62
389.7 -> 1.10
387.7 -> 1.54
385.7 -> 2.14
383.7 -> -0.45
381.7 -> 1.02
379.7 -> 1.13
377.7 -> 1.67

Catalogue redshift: 0.08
